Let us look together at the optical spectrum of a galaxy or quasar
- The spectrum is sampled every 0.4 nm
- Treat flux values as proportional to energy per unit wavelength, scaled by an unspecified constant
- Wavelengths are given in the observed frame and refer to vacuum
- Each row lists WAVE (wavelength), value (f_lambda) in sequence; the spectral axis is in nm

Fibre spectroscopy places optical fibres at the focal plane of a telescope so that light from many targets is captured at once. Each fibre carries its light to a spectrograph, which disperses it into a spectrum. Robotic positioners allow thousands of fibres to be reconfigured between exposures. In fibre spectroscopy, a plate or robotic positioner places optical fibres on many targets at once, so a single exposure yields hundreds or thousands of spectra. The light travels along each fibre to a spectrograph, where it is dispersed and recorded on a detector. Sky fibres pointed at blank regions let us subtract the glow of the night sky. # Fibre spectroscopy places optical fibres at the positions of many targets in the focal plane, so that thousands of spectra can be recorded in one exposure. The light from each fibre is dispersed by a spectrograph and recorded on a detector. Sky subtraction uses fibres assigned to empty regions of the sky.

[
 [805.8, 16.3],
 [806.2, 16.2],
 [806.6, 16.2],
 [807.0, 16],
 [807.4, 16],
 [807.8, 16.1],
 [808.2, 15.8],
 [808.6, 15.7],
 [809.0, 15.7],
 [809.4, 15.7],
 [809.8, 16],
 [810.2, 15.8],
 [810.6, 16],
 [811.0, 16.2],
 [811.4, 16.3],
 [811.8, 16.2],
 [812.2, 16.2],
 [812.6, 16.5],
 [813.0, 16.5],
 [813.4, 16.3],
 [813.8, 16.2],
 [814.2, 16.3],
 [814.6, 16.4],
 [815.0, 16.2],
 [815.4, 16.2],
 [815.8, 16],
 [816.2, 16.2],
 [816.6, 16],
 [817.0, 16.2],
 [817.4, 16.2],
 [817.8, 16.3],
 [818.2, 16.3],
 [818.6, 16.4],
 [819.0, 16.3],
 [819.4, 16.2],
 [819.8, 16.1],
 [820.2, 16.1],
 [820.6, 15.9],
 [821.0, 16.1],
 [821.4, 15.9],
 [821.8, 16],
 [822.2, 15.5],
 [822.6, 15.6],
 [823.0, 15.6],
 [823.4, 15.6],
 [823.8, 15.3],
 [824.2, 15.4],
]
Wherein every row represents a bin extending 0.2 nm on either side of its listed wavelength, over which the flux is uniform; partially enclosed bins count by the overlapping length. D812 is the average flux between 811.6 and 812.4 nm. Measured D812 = 16.2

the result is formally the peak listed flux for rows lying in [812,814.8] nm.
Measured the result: 16.5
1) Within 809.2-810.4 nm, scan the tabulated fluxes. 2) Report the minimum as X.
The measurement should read 15.7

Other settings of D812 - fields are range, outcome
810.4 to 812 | 16.2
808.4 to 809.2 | 15.7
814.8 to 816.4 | 16.2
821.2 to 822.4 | 15.8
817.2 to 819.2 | 16.3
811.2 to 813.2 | 16.3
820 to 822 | 16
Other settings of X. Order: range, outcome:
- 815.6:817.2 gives 16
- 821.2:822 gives 15.9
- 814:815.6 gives 16.2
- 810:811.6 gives 15.8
